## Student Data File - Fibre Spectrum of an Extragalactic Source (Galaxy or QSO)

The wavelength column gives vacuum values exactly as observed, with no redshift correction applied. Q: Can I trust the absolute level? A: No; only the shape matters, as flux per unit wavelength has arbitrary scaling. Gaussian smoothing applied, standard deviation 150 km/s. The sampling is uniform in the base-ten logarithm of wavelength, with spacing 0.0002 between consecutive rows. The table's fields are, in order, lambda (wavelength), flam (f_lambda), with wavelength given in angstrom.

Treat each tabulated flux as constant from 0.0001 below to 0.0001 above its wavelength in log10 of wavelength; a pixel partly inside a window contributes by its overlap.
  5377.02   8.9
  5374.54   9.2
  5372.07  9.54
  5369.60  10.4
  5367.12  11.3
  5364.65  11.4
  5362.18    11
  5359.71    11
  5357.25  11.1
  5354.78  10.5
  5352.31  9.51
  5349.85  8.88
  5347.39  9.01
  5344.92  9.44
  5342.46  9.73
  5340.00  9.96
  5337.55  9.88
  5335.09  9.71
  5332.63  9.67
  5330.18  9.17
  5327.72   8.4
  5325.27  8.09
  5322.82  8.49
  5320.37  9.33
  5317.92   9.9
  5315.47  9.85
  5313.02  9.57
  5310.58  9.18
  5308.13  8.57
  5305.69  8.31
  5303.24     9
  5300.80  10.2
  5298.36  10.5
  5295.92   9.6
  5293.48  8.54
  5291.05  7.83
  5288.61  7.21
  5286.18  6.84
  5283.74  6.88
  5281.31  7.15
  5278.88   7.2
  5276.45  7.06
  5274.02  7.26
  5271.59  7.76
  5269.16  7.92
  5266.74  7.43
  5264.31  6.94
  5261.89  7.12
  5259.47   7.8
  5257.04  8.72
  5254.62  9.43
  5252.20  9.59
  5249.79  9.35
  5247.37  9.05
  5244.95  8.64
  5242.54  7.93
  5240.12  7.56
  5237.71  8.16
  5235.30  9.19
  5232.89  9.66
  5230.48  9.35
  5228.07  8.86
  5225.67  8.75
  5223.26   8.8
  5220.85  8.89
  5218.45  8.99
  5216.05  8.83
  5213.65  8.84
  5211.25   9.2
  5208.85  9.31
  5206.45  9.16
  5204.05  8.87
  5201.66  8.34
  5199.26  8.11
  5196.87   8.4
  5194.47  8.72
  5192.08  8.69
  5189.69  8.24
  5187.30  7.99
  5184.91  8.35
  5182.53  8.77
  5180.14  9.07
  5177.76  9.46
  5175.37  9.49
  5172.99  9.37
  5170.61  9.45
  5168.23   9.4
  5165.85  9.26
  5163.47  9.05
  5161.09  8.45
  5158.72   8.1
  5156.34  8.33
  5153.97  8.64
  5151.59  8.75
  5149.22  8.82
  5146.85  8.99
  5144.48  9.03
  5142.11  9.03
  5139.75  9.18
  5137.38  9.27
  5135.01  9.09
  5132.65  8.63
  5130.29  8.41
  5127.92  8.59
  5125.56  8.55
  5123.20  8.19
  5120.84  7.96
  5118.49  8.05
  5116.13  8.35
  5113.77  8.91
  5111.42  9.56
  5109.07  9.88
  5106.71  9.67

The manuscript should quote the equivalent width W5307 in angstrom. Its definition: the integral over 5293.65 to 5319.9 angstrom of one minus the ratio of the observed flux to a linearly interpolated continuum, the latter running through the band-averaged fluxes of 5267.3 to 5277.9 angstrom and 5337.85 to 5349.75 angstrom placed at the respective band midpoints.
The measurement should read -3.03 angstrom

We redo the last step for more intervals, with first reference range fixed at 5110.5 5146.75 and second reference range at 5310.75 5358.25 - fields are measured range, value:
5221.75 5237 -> 0.0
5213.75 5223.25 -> 0.2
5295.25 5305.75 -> -0.3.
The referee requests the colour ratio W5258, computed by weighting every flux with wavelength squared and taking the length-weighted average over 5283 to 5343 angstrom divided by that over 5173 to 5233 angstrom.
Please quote 1.1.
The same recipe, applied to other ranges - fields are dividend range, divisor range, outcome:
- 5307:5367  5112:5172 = 1.19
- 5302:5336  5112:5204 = 1.11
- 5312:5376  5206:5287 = 1.22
